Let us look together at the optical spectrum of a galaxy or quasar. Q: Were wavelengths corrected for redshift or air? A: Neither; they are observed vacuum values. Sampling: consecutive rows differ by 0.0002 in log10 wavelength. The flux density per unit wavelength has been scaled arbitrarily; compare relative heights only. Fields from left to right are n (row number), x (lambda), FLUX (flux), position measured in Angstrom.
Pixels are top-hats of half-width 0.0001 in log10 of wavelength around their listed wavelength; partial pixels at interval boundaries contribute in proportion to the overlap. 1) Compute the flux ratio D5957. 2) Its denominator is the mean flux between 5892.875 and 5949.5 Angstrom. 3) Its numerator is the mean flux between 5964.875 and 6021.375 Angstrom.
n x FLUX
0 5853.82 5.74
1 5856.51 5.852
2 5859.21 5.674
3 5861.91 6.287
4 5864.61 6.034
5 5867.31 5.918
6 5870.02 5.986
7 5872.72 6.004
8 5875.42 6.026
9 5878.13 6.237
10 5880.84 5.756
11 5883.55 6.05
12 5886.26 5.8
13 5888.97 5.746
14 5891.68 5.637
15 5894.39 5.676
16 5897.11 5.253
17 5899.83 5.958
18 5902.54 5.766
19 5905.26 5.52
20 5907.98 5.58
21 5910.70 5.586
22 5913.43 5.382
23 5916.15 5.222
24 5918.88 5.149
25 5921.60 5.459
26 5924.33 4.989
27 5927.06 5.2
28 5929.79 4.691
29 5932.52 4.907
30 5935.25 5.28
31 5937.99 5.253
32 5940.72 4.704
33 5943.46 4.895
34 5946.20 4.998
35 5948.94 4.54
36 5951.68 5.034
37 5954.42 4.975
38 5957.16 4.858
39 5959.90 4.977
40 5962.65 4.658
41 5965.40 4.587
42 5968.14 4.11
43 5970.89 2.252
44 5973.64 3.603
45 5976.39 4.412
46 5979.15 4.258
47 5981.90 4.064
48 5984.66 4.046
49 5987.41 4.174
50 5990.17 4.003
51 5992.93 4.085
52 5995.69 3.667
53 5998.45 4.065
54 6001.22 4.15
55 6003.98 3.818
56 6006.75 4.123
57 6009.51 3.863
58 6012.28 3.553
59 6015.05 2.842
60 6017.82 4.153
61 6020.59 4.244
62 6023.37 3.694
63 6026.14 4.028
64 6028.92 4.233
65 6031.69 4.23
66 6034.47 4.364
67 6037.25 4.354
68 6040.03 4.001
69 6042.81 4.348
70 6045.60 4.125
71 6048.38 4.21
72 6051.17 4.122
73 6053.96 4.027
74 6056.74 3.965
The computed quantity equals 0.74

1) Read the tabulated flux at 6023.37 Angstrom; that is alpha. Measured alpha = 3.694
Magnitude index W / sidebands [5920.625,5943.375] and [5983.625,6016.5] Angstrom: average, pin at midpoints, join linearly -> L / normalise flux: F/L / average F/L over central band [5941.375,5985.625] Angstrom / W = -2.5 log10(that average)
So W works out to 0.03 mag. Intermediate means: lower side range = 5.04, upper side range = 3.86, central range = 4.4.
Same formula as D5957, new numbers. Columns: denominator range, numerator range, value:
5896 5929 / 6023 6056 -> 0.77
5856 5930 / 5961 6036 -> 0.70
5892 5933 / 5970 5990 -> 0.72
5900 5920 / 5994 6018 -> 0.69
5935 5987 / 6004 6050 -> 0.90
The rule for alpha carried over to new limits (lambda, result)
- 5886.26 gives 5.8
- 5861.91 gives 6.287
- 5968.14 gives 4.11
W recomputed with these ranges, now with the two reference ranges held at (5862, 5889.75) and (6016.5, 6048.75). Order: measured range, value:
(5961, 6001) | 0.19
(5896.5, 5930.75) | 0.03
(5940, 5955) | 0.06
